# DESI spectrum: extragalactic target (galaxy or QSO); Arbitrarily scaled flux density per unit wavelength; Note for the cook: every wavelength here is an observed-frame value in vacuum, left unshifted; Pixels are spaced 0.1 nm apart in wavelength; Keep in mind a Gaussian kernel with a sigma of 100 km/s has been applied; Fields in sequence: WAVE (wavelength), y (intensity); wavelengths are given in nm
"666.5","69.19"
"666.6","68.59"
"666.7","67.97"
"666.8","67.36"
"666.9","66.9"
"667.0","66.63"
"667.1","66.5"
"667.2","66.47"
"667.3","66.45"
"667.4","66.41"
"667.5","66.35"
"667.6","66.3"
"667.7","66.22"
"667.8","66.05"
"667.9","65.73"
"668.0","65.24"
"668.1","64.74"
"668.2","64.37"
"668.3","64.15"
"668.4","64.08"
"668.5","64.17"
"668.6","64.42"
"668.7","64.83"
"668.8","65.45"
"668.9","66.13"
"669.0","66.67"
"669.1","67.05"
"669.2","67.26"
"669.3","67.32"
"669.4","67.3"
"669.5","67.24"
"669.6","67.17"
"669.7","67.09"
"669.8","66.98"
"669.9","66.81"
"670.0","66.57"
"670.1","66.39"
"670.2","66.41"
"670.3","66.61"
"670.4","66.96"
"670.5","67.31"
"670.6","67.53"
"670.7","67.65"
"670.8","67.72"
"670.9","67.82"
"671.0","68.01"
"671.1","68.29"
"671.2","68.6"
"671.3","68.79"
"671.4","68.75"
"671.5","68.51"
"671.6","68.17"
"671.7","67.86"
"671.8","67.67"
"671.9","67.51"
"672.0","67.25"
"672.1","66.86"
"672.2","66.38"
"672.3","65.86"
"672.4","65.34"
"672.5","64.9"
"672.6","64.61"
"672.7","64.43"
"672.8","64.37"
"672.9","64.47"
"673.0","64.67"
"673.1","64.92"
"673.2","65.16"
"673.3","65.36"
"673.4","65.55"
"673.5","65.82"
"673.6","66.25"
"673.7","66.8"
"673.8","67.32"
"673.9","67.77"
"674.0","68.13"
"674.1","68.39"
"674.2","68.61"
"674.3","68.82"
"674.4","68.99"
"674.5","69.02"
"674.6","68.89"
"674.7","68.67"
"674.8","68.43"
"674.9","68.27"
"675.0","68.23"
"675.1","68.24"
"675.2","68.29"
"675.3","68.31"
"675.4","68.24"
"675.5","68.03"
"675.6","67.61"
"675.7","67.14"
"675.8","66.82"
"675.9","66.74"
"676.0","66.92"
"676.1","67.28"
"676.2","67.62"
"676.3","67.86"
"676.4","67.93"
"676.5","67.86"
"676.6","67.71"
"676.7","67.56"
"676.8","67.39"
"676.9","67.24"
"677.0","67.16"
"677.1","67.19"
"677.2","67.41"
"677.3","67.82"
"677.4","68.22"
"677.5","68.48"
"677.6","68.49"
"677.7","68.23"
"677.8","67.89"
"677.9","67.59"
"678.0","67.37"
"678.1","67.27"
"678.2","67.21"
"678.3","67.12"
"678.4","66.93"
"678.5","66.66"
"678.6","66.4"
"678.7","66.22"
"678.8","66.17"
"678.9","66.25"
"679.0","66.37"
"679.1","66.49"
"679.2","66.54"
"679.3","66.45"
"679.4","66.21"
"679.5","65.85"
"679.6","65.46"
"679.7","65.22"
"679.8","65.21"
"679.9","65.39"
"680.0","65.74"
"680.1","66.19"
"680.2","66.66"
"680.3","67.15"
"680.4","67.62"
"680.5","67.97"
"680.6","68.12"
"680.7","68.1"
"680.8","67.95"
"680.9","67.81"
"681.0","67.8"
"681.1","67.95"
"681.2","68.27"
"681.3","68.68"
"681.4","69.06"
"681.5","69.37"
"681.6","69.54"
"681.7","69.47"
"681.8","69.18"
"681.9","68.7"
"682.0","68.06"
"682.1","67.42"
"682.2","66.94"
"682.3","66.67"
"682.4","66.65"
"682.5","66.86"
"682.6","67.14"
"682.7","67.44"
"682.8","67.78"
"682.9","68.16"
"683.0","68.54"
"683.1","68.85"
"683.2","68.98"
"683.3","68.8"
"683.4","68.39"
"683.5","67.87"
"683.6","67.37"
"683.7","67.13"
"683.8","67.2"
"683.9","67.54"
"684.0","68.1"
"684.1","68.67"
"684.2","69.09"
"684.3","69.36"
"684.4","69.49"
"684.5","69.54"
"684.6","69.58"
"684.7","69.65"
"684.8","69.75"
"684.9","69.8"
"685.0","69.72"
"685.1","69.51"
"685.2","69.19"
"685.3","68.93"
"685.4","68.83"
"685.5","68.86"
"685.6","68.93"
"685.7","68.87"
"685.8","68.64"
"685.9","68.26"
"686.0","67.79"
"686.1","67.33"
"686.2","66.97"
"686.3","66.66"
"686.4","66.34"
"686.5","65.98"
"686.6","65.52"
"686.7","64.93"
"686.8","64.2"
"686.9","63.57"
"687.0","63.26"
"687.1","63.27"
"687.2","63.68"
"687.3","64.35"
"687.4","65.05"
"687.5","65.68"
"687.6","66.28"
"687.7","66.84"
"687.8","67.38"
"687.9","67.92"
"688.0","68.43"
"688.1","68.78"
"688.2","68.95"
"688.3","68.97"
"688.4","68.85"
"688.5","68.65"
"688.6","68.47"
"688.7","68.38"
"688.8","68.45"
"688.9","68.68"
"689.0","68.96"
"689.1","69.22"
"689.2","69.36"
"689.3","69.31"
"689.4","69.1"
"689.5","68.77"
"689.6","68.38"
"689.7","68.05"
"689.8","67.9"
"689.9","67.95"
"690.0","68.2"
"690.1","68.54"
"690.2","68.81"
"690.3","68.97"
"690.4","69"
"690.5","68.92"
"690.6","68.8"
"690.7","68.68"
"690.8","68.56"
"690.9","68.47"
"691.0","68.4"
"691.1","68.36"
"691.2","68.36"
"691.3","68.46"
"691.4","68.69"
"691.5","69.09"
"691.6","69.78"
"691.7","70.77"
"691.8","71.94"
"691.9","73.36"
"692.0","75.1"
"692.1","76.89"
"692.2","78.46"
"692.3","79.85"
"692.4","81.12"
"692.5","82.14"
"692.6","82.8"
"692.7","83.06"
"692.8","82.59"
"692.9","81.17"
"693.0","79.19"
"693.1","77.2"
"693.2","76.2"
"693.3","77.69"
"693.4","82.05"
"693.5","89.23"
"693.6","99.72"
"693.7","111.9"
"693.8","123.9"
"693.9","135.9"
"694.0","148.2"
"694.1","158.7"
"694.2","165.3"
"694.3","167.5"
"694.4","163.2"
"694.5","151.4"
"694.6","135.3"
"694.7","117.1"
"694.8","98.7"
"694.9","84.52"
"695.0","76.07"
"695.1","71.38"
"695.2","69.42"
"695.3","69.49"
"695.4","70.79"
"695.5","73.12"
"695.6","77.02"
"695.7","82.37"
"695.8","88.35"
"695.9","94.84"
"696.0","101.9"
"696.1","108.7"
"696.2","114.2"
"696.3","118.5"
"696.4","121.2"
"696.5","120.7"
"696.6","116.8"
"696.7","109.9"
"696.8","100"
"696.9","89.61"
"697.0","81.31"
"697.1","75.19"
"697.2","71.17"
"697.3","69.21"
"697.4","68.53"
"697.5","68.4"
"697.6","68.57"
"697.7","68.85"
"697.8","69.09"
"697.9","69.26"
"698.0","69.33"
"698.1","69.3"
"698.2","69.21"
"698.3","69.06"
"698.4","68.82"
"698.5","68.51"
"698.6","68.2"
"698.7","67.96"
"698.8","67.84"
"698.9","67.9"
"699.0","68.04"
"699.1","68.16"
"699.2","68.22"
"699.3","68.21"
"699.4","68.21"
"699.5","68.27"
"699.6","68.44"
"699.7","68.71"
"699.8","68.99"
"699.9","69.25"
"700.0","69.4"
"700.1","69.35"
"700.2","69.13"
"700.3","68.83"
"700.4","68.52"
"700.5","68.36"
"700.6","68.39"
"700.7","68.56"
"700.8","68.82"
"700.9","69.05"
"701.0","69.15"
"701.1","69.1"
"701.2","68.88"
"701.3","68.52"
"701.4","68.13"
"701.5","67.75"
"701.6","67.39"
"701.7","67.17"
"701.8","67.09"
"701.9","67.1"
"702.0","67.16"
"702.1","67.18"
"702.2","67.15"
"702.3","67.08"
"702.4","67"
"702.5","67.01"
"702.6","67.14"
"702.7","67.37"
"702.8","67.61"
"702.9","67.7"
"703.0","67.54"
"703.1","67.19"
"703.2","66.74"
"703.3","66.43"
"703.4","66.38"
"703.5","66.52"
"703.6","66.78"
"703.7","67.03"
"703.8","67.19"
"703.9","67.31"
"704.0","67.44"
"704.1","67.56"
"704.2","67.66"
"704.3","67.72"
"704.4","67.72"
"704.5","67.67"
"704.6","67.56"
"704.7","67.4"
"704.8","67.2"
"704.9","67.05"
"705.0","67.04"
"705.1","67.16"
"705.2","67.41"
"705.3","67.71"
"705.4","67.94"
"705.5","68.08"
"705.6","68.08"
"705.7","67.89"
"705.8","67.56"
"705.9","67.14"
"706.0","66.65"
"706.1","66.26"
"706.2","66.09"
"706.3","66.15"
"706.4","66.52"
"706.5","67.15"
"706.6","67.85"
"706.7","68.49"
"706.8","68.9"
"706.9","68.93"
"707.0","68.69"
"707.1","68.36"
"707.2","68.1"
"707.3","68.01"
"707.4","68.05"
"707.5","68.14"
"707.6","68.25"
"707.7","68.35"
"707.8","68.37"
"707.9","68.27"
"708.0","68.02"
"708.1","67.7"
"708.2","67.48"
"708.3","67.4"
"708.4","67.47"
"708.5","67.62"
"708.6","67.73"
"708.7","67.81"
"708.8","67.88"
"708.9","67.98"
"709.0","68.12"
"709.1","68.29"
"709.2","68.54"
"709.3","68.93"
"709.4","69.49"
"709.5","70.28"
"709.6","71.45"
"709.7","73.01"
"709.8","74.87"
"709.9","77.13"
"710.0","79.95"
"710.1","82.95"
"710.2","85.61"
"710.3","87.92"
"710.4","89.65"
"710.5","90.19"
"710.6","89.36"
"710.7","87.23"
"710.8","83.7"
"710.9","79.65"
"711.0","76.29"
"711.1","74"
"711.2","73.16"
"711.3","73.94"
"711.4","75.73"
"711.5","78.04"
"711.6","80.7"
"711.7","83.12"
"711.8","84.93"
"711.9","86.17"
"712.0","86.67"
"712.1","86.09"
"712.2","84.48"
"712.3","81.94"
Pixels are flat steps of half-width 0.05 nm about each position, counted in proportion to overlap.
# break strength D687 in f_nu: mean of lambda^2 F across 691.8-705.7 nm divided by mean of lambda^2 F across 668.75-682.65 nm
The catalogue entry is 1.27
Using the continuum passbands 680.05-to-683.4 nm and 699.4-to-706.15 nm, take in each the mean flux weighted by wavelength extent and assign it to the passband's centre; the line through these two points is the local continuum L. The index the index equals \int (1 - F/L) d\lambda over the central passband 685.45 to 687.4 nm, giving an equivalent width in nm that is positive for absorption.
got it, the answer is 0.05 nm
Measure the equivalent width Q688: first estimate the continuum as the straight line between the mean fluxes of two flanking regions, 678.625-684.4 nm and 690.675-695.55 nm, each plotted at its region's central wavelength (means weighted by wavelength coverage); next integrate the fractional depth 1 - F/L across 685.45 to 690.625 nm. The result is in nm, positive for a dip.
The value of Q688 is 0.86 nm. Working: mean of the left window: 67.5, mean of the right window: 91.5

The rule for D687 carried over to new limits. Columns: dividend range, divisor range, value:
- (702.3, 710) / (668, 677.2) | 1.12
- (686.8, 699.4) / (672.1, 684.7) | 1.26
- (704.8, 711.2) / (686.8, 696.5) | 0.90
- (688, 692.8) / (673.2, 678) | 1.09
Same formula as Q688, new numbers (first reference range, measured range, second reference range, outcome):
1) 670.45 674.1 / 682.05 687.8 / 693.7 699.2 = 0.943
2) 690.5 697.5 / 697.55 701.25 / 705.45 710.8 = 0.672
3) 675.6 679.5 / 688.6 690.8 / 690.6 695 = 0.488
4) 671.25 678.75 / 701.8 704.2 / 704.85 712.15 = 0.154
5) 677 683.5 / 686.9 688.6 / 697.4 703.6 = 0.027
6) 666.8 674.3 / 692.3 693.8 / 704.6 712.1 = -0.340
